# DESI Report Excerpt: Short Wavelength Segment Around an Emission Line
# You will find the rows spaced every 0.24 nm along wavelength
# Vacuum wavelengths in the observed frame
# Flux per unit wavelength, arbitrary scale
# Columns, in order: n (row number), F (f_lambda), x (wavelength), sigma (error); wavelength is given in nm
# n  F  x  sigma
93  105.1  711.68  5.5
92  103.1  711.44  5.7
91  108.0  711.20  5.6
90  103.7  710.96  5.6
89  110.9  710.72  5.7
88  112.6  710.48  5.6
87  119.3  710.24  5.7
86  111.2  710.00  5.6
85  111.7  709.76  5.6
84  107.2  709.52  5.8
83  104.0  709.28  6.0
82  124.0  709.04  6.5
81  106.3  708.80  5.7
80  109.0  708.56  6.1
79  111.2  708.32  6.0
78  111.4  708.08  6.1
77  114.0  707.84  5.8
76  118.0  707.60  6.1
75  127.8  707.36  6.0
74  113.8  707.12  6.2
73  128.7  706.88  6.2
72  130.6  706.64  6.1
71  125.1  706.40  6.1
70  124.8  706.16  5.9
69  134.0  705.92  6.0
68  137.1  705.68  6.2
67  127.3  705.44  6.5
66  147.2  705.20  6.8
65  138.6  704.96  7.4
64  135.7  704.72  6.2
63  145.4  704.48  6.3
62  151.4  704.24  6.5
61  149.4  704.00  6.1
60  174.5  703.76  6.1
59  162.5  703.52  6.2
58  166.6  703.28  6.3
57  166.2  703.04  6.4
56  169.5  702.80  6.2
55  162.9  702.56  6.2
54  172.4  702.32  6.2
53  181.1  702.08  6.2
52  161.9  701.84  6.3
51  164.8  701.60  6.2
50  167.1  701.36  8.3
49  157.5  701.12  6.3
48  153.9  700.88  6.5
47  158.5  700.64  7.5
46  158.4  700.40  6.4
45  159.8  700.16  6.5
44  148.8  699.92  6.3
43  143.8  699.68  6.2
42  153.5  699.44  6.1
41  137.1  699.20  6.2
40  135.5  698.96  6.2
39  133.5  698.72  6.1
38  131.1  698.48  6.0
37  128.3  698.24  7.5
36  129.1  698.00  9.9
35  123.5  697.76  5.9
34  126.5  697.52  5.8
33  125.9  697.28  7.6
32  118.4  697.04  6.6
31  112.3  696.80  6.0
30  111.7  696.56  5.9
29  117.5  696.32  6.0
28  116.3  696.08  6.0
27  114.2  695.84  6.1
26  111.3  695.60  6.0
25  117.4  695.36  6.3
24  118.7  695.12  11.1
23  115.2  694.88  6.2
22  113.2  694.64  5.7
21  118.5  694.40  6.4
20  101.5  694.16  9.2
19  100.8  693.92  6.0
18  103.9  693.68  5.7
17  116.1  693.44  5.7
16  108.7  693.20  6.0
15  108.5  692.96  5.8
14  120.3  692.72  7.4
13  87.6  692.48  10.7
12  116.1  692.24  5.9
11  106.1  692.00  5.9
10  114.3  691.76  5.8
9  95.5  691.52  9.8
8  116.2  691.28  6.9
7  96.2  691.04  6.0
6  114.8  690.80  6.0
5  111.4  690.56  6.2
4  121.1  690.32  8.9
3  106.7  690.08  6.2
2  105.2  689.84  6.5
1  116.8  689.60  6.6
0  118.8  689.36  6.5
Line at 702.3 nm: Mg II 2798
